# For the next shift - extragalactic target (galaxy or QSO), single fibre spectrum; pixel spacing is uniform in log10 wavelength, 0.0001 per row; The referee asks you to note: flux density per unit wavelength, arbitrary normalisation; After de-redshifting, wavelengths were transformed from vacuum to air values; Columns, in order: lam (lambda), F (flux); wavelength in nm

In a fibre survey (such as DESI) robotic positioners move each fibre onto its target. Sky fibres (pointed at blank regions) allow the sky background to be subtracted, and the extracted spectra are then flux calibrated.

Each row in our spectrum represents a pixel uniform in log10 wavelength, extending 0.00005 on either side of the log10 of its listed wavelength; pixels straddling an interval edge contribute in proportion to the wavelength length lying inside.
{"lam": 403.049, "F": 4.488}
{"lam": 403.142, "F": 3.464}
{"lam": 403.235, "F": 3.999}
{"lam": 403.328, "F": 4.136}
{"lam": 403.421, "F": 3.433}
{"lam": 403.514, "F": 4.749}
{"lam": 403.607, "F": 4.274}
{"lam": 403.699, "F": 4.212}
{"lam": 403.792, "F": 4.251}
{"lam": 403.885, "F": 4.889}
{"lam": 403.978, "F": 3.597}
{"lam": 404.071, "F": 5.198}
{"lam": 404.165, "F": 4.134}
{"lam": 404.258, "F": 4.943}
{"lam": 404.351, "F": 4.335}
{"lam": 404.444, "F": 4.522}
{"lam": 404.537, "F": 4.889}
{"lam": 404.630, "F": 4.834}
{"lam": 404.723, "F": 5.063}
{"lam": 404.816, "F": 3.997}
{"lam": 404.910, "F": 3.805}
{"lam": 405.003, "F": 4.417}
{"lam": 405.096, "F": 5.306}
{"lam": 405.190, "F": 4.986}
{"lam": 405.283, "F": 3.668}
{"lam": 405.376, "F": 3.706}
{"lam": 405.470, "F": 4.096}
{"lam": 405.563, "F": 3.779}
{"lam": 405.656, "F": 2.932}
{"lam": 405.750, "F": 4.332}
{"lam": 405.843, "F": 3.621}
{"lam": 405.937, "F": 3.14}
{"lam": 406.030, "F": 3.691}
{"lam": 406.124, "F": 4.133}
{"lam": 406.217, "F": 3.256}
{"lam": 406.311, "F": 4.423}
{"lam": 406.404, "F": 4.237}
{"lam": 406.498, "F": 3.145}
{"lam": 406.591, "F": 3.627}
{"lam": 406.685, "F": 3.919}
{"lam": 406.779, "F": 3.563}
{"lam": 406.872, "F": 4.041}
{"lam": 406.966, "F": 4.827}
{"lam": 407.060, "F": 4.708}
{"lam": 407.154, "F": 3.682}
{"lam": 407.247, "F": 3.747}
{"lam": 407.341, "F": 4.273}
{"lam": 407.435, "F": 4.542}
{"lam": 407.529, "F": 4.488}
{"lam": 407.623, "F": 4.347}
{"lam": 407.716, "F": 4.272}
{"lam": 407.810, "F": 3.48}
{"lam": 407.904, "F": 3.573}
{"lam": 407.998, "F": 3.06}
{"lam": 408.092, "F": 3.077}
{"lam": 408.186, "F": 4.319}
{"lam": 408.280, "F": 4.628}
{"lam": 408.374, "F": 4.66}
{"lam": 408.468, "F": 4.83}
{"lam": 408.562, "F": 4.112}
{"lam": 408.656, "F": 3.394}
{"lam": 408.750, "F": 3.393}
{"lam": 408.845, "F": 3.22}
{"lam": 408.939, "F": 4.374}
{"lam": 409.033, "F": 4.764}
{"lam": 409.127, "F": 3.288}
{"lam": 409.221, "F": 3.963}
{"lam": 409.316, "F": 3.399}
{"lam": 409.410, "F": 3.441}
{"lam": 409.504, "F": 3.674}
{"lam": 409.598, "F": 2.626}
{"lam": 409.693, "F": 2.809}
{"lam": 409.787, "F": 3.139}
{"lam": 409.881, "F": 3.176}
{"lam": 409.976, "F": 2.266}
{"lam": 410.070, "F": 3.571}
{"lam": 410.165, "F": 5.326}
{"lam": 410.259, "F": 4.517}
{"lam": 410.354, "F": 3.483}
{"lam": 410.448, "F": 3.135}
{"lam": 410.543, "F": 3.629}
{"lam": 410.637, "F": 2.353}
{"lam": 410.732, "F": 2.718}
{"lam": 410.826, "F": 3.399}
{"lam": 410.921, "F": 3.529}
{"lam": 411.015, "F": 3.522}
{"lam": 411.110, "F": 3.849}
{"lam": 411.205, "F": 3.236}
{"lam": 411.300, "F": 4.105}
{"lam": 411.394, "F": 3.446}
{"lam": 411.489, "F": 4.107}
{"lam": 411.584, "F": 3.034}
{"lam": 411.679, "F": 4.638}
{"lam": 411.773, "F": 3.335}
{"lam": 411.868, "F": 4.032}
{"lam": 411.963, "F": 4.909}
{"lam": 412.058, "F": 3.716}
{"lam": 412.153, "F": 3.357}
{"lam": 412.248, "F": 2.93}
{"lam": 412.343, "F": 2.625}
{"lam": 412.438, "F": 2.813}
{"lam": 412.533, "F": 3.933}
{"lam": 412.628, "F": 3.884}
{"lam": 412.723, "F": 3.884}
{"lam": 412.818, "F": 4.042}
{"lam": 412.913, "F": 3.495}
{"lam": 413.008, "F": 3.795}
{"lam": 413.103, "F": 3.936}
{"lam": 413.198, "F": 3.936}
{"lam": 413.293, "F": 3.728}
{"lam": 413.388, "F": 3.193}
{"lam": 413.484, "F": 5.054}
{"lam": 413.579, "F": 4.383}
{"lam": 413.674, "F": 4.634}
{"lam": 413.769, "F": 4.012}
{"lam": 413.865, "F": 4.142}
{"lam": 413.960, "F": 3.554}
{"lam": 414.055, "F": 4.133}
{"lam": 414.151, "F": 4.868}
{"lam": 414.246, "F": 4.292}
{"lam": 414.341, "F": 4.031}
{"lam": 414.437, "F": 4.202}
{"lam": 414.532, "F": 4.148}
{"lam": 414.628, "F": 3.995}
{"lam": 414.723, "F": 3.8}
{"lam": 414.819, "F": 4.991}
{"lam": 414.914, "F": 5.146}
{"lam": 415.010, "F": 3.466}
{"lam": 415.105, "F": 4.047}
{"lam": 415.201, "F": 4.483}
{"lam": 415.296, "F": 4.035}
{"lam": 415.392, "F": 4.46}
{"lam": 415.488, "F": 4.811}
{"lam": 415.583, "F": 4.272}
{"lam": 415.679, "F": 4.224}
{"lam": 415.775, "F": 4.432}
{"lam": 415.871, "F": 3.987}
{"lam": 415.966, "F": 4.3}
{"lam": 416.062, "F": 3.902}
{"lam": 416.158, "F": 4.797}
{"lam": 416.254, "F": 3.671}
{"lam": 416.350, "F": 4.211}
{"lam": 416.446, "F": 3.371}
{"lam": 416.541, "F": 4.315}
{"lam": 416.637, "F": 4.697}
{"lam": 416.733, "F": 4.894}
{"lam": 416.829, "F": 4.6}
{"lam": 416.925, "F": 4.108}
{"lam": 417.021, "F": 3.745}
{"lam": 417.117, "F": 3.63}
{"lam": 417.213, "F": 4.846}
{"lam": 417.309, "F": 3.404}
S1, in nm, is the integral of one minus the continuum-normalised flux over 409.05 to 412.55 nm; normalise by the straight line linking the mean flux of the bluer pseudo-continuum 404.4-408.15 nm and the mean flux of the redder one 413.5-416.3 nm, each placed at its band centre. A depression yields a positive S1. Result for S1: 0.55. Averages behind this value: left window 4.03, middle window 3.49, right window 4.26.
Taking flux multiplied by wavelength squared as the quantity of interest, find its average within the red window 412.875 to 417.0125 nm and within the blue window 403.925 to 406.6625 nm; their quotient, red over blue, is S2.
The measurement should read 1.07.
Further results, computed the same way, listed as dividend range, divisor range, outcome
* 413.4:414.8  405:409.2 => 1.10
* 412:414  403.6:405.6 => 0.89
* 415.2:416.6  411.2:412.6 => 1.18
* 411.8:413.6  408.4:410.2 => 1.06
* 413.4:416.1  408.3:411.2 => 1.22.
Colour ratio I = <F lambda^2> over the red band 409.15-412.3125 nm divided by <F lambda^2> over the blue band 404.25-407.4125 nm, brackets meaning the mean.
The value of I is 0.9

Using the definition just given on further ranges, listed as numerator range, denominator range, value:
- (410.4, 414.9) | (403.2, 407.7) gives 0.95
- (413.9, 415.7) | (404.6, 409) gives 1.10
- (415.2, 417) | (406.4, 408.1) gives 1.13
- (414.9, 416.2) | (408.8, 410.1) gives 1.30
